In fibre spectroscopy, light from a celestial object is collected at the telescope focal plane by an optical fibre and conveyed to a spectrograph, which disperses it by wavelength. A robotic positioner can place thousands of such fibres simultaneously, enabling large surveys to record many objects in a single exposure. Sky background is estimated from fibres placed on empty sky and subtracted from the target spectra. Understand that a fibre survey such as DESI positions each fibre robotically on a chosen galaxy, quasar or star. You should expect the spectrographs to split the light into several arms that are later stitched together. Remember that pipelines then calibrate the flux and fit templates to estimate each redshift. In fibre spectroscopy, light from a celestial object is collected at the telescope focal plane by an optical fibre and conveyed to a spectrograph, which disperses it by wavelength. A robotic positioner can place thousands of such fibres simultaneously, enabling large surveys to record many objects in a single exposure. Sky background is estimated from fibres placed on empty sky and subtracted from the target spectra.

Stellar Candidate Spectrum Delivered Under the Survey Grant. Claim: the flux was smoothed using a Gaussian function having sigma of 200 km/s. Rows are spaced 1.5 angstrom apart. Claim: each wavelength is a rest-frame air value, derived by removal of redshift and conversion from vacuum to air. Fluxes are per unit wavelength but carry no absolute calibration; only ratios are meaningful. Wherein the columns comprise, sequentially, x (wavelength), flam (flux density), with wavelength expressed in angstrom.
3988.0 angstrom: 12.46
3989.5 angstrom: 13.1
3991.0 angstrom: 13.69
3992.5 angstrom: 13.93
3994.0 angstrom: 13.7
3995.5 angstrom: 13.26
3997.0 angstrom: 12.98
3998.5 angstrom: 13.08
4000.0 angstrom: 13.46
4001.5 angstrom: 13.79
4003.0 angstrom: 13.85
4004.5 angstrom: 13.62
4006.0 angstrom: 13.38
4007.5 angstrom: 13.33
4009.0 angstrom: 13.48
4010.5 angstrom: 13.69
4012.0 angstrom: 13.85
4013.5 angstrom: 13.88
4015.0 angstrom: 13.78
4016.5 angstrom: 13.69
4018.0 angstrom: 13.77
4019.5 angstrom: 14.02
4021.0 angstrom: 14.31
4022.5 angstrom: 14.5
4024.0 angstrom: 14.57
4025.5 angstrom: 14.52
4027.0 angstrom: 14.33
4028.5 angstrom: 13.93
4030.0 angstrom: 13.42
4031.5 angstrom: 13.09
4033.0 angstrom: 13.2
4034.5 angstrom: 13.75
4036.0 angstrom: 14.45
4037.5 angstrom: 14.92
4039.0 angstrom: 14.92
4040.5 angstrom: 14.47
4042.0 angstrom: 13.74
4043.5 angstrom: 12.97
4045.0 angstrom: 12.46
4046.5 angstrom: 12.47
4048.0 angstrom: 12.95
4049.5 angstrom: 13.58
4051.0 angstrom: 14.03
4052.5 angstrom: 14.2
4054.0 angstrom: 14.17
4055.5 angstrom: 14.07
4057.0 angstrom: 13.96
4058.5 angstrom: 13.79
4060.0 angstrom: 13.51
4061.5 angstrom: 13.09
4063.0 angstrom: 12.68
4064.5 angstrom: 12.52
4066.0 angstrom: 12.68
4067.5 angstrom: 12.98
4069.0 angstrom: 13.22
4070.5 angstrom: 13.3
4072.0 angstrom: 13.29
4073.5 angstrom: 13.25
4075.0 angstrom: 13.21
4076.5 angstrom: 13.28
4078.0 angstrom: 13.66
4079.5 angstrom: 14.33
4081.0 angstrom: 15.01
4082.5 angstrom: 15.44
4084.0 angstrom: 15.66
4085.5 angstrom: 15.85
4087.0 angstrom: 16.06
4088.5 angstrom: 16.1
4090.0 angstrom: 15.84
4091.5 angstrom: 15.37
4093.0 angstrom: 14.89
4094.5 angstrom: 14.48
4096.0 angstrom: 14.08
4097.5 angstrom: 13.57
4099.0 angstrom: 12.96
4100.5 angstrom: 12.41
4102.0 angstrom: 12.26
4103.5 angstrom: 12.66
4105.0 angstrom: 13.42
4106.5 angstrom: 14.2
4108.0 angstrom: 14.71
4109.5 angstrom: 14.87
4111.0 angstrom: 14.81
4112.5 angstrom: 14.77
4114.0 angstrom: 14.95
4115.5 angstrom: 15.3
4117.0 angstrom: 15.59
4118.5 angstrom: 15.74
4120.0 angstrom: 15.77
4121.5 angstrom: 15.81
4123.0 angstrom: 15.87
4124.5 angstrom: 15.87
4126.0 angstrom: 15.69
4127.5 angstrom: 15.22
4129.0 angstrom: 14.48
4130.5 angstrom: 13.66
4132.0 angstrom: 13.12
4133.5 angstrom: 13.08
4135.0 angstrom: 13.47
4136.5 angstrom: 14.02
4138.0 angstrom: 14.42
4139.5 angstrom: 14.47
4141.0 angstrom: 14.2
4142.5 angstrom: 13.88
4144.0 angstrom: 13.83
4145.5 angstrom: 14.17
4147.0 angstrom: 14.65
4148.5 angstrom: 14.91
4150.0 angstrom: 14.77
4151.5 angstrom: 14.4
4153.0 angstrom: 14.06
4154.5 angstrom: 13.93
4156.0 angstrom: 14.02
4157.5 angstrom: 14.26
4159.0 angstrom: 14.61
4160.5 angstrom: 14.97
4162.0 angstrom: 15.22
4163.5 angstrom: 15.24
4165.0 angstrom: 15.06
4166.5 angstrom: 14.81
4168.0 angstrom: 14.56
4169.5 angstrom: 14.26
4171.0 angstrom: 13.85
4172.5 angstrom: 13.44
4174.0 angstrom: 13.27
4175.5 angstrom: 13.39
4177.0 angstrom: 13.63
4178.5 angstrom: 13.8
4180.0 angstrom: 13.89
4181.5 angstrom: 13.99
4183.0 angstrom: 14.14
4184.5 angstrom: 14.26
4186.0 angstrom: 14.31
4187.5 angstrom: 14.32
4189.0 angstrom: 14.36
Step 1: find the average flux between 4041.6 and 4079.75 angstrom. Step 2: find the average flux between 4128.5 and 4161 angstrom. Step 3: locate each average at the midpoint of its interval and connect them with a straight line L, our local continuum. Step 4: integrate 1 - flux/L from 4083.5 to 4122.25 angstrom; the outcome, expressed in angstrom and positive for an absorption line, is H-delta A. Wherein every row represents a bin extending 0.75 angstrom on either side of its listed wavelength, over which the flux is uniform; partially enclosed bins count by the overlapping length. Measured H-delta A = -2.7 angstrom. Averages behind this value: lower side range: 13.3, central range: 14.7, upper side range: 14.1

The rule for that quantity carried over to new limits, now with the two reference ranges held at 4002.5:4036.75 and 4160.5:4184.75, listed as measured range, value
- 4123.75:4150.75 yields -0.4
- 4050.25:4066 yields 0.4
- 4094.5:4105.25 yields 0.7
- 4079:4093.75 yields -1.6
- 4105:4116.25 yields -0.5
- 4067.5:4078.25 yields 0.5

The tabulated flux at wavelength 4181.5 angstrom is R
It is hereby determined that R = 13.99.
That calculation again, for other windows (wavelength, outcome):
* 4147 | 14.65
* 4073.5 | 13.25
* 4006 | 13.38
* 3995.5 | 13.26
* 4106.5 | 14.2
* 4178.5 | 13.8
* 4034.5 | 13.75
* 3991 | 13.69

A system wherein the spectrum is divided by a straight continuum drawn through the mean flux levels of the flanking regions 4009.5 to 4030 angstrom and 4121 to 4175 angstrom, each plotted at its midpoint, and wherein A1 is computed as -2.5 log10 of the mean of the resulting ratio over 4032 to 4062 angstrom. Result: 0.03 mag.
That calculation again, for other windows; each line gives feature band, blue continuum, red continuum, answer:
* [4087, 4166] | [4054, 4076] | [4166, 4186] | -0.07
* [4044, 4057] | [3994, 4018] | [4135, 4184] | 0.02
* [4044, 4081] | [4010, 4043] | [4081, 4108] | 0.07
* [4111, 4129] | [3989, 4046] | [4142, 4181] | -0.10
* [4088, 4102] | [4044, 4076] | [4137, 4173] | -0.04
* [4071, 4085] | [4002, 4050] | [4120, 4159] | 0.00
